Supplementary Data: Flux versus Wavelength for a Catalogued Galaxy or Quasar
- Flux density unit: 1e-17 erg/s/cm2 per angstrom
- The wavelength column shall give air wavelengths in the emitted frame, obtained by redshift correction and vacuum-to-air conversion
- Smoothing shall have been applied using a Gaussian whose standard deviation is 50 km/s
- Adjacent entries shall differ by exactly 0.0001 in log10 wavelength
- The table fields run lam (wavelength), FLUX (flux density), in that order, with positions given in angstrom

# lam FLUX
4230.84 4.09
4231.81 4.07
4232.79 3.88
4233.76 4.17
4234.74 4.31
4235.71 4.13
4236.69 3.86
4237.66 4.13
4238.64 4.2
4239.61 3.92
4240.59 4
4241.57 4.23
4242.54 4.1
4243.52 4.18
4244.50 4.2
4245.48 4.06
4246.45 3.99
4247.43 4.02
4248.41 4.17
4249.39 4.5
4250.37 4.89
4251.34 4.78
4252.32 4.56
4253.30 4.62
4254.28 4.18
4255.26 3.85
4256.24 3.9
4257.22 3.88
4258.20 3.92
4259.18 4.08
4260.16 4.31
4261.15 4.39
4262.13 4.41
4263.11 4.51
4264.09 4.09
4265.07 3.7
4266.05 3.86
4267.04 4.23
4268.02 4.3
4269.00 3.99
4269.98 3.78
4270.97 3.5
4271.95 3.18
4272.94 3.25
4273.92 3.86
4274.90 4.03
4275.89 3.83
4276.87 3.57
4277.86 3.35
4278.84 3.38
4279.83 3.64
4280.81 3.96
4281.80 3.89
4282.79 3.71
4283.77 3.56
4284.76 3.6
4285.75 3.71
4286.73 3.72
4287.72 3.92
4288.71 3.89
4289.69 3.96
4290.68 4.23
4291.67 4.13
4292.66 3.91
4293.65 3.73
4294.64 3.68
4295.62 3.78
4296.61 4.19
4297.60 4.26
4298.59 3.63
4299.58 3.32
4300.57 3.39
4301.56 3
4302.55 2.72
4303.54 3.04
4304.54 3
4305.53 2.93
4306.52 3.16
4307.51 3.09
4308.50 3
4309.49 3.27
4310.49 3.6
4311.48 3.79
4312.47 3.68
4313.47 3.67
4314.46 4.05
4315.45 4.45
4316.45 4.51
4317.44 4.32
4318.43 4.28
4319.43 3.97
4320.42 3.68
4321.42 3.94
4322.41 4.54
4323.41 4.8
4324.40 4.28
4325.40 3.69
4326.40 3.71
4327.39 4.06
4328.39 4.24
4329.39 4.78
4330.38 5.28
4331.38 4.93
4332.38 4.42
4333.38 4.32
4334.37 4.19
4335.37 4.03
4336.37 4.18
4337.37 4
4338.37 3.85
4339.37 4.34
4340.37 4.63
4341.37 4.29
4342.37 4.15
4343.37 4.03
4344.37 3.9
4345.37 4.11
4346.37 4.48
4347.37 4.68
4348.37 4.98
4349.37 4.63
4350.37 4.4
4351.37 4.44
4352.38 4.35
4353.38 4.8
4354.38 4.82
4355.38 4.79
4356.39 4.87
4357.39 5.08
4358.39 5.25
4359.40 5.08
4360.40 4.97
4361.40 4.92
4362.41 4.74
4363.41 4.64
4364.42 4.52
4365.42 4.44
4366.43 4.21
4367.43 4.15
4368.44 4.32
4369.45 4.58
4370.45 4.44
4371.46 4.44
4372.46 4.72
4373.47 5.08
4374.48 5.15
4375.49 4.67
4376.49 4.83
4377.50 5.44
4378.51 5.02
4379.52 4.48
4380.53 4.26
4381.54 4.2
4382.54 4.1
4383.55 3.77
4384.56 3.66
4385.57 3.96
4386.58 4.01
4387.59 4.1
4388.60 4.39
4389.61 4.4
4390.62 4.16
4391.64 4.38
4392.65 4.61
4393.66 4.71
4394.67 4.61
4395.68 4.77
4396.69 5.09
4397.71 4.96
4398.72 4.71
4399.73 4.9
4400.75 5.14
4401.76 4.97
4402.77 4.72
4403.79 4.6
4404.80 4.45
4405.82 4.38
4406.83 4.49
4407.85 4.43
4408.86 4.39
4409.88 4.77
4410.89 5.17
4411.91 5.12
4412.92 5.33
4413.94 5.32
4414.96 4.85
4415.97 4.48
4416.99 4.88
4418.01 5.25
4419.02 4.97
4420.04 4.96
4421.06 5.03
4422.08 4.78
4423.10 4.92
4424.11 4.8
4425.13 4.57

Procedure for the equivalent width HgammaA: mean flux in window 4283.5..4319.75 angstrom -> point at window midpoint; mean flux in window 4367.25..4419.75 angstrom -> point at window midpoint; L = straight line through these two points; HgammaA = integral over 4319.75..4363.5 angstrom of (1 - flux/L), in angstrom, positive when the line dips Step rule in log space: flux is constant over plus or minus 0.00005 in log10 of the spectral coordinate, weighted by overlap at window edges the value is -3.8 angstrom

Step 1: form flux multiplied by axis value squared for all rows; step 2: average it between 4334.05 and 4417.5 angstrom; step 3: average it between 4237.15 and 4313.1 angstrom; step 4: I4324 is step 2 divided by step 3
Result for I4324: 1.25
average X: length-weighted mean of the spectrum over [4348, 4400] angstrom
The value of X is 4.59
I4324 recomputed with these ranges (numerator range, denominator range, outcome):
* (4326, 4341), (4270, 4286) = 1.23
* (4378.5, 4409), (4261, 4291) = 1.23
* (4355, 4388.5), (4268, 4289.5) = 1.29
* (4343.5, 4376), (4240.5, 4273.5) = 1.19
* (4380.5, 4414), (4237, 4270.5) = 1.17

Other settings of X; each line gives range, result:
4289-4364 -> 4.14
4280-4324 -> 3.74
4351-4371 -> 4.67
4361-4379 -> 4.68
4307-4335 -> 4.09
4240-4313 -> 3.83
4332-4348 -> 4.23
